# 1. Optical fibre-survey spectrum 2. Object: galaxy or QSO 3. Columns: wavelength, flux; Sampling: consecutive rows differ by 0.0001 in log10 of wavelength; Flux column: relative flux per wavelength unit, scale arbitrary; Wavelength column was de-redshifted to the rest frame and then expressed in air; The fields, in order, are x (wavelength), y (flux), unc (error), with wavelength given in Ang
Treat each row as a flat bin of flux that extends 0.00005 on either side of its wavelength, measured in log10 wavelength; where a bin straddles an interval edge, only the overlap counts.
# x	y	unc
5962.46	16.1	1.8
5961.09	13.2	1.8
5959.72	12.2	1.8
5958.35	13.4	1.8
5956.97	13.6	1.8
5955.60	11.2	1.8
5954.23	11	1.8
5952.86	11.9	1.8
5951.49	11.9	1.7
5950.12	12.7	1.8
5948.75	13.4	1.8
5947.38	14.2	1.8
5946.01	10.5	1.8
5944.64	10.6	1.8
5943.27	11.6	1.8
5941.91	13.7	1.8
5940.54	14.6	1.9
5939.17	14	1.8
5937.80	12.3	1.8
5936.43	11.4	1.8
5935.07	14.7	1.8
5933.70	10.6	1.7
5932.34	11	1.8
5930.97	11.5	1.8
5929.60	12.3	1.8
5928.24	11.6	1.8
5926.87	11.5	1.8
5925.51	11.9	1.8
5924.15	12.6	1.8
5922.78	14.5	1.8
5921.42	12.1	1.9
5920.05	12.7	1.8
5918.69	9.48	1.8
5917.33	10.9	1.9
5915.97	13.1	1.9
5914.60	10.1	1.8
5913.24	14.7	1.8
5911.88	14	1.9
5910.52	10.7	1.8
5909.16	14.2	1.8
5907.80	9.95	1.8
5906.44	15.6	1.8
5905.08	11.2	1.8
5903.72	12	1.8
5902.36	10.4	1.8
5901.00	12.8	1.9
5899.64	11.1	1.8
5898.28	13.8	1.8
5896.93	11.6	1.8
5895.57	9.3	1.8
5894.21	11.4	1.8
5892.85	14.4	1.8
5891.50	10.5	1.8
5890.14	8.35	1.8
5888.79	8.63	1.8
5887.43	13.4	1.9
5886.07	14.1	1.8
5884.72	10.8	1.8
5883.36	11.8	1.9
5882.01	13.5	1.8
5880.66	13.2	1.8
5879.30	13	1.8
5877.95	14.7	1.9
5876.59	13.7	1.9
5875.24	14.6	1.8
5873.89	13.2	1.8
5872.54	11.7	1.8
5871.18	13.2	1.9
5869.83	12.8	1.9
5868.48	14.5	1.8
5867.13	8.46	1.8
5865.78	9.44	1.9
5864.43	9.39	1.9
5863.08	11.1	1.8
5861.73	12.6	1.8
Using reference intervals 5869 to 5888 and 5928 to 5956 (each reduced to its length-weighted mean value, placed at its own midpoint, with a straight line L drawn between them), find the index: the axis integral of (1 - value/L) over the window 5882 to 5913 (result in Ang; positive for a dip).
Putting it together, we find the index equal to 2.3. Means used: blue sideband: 13.1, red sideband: 12.2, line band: 11.9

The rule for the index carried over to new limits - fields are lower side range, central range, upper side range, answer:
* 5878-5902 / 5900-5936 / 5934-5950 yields 0.65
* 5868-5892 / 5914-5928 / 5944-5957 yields 0.40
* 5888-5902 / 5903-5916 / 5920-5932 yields -0.94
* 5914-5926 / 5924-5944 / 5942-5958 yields -0.51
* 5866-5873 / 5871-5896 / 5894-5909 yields -0.81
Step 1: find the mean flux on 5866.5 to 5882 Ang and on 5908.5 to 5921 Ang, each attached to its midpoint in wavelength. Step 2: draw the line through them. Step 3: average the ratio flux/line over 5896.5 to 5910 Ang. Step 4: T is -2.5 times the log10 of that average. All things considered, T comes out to 0.02 mag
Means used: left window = 13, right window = 12.2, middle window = 12.3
